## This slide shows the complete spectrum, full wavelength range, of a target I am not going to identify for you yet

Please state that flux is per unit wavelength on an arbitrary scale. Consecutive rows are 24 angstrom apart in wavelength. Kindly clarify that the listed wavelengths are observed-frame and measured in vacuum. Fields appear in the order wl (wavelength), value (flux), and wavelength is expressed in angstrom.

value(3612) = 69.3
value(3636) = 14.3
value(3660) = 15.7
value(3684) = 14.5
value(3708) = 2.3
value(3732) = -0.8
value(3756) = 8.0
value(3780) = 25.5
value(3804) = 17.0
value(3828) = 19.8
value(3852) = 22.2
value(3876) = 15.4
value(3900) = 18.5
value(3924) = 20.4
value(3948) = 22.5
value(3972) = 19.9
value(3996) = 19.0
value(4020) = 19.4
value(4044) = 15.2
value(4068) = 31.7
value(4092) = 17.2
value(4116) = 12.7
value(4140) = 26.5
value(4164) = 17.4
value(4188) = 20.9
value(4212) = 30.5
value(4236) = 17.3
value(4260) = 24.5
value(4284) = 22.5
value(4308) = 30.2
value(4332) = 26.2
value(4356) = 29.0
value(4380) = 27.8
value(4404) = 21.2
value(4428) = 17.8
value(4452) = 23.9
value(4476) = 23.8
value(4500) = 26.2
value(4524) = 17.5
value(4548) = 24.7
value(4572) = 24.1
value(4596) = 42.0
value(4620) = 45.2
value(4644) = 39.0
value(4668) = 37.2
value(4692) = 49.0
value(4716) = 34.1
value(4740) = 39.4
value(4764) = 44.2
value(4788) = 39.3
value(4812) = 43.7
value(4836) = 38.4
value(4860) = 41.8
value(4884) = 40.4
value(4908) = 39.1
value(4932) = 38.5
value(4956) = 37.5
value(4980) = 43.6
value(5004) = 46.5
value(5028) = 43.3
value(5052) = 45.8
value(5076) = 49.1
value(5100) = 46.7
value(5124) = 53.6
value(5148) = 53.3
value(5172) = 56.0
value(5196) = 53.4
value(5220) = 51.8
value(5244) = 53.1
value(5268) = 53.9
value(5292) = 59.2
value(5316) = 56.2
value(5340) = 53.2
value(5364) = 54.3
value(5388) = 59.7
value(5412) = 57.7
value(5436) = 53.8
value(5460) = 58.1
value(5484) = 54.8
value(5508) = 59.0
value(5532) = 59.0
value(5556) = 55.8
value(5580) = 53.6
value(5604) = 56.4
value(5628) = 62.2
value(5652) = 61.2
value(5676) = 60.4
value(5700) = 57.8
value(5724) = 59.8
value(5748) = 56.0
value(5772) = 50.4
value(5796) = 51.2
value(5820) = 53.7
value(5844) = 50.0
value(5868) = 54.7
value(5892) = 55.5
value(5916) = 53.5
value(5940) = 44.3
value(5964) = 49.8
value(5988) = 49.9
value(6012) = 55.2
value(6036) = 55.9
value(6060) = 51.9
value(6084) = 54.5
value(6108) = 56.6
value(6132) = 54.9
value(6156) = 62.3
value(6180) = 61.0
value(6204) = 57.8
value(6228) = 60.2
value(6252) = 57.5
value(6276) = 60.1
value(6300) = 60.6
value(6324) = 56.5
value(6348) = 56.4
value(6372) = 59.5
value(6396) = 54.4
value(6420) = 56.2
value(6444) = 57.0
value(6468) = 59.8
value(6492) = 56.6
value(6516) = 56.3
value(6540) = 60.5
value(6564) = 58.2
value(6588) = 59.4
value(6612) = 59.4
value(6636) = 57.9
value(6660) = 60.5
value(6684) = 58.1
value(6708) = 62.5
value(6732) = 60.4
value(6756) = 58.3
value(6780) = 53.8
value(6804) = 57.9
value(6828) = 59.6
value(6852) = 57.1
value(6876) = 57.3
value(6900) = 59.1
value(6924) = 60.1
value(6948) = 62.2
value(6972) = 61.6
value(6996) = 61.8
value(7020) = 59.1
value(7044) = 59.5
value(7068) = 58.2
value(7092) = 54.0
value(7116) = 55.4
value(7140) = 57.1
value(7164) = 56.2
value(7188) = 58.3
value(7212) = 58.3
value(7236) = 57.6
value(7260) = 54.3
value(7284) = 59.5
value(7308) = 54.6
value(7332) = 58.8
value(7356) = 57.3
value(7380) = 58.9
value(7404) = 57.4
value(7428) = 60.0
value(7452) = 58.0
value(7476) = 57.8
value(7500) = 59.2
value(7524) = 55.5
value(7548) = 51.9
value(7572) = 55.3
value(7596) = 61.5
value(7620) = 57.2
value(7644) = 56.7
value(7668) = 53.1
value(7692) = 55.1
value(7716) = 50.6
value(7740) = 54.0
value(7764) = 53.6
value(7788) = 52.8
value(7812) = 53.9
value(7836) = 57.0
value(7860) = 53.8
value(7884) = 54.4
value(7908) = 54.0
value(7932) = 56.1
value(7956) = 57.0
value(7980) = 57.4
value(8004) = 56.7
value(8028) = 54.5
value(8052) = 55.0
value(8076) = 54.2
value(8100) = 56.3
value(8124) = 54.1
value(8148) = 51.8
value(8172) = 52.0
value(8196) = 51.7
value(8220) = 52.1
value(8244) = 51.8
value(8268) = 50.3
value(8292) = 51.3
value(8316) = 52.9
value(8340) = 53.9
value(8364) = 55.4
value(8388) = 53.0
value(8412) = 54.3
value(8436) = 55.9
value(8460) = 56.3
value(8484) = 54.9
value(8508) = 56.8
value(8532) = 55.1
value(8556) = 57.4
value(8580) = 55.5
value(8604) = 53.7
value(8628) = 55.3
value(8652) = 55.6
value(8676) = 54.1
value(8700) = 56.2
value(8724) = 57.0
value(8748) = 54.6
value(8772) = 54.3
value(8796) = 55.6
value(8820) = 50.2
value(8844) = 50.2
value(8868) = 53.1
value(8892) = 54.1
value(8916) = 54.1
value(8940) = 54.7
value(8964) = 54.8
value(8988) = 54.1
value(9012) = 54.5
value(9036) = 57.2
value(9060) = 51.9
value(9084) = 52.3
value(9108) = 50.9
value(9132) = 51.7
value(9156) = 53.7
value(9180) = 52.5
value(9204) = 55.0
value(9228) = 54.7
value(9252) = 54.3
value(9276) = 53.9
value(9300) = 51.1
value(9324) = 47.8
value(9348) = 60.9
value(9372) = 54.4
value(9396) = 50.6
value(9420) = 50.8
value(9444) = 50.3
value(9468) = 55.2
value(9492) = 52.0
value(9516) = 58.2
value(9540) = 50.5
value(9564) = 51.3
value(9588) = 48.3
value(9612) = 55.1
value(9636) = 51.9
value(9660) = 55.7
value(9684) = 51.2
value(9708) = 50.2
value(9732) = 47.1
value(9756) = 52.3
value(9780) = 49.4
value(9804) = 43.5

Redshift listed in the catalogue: 0.15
